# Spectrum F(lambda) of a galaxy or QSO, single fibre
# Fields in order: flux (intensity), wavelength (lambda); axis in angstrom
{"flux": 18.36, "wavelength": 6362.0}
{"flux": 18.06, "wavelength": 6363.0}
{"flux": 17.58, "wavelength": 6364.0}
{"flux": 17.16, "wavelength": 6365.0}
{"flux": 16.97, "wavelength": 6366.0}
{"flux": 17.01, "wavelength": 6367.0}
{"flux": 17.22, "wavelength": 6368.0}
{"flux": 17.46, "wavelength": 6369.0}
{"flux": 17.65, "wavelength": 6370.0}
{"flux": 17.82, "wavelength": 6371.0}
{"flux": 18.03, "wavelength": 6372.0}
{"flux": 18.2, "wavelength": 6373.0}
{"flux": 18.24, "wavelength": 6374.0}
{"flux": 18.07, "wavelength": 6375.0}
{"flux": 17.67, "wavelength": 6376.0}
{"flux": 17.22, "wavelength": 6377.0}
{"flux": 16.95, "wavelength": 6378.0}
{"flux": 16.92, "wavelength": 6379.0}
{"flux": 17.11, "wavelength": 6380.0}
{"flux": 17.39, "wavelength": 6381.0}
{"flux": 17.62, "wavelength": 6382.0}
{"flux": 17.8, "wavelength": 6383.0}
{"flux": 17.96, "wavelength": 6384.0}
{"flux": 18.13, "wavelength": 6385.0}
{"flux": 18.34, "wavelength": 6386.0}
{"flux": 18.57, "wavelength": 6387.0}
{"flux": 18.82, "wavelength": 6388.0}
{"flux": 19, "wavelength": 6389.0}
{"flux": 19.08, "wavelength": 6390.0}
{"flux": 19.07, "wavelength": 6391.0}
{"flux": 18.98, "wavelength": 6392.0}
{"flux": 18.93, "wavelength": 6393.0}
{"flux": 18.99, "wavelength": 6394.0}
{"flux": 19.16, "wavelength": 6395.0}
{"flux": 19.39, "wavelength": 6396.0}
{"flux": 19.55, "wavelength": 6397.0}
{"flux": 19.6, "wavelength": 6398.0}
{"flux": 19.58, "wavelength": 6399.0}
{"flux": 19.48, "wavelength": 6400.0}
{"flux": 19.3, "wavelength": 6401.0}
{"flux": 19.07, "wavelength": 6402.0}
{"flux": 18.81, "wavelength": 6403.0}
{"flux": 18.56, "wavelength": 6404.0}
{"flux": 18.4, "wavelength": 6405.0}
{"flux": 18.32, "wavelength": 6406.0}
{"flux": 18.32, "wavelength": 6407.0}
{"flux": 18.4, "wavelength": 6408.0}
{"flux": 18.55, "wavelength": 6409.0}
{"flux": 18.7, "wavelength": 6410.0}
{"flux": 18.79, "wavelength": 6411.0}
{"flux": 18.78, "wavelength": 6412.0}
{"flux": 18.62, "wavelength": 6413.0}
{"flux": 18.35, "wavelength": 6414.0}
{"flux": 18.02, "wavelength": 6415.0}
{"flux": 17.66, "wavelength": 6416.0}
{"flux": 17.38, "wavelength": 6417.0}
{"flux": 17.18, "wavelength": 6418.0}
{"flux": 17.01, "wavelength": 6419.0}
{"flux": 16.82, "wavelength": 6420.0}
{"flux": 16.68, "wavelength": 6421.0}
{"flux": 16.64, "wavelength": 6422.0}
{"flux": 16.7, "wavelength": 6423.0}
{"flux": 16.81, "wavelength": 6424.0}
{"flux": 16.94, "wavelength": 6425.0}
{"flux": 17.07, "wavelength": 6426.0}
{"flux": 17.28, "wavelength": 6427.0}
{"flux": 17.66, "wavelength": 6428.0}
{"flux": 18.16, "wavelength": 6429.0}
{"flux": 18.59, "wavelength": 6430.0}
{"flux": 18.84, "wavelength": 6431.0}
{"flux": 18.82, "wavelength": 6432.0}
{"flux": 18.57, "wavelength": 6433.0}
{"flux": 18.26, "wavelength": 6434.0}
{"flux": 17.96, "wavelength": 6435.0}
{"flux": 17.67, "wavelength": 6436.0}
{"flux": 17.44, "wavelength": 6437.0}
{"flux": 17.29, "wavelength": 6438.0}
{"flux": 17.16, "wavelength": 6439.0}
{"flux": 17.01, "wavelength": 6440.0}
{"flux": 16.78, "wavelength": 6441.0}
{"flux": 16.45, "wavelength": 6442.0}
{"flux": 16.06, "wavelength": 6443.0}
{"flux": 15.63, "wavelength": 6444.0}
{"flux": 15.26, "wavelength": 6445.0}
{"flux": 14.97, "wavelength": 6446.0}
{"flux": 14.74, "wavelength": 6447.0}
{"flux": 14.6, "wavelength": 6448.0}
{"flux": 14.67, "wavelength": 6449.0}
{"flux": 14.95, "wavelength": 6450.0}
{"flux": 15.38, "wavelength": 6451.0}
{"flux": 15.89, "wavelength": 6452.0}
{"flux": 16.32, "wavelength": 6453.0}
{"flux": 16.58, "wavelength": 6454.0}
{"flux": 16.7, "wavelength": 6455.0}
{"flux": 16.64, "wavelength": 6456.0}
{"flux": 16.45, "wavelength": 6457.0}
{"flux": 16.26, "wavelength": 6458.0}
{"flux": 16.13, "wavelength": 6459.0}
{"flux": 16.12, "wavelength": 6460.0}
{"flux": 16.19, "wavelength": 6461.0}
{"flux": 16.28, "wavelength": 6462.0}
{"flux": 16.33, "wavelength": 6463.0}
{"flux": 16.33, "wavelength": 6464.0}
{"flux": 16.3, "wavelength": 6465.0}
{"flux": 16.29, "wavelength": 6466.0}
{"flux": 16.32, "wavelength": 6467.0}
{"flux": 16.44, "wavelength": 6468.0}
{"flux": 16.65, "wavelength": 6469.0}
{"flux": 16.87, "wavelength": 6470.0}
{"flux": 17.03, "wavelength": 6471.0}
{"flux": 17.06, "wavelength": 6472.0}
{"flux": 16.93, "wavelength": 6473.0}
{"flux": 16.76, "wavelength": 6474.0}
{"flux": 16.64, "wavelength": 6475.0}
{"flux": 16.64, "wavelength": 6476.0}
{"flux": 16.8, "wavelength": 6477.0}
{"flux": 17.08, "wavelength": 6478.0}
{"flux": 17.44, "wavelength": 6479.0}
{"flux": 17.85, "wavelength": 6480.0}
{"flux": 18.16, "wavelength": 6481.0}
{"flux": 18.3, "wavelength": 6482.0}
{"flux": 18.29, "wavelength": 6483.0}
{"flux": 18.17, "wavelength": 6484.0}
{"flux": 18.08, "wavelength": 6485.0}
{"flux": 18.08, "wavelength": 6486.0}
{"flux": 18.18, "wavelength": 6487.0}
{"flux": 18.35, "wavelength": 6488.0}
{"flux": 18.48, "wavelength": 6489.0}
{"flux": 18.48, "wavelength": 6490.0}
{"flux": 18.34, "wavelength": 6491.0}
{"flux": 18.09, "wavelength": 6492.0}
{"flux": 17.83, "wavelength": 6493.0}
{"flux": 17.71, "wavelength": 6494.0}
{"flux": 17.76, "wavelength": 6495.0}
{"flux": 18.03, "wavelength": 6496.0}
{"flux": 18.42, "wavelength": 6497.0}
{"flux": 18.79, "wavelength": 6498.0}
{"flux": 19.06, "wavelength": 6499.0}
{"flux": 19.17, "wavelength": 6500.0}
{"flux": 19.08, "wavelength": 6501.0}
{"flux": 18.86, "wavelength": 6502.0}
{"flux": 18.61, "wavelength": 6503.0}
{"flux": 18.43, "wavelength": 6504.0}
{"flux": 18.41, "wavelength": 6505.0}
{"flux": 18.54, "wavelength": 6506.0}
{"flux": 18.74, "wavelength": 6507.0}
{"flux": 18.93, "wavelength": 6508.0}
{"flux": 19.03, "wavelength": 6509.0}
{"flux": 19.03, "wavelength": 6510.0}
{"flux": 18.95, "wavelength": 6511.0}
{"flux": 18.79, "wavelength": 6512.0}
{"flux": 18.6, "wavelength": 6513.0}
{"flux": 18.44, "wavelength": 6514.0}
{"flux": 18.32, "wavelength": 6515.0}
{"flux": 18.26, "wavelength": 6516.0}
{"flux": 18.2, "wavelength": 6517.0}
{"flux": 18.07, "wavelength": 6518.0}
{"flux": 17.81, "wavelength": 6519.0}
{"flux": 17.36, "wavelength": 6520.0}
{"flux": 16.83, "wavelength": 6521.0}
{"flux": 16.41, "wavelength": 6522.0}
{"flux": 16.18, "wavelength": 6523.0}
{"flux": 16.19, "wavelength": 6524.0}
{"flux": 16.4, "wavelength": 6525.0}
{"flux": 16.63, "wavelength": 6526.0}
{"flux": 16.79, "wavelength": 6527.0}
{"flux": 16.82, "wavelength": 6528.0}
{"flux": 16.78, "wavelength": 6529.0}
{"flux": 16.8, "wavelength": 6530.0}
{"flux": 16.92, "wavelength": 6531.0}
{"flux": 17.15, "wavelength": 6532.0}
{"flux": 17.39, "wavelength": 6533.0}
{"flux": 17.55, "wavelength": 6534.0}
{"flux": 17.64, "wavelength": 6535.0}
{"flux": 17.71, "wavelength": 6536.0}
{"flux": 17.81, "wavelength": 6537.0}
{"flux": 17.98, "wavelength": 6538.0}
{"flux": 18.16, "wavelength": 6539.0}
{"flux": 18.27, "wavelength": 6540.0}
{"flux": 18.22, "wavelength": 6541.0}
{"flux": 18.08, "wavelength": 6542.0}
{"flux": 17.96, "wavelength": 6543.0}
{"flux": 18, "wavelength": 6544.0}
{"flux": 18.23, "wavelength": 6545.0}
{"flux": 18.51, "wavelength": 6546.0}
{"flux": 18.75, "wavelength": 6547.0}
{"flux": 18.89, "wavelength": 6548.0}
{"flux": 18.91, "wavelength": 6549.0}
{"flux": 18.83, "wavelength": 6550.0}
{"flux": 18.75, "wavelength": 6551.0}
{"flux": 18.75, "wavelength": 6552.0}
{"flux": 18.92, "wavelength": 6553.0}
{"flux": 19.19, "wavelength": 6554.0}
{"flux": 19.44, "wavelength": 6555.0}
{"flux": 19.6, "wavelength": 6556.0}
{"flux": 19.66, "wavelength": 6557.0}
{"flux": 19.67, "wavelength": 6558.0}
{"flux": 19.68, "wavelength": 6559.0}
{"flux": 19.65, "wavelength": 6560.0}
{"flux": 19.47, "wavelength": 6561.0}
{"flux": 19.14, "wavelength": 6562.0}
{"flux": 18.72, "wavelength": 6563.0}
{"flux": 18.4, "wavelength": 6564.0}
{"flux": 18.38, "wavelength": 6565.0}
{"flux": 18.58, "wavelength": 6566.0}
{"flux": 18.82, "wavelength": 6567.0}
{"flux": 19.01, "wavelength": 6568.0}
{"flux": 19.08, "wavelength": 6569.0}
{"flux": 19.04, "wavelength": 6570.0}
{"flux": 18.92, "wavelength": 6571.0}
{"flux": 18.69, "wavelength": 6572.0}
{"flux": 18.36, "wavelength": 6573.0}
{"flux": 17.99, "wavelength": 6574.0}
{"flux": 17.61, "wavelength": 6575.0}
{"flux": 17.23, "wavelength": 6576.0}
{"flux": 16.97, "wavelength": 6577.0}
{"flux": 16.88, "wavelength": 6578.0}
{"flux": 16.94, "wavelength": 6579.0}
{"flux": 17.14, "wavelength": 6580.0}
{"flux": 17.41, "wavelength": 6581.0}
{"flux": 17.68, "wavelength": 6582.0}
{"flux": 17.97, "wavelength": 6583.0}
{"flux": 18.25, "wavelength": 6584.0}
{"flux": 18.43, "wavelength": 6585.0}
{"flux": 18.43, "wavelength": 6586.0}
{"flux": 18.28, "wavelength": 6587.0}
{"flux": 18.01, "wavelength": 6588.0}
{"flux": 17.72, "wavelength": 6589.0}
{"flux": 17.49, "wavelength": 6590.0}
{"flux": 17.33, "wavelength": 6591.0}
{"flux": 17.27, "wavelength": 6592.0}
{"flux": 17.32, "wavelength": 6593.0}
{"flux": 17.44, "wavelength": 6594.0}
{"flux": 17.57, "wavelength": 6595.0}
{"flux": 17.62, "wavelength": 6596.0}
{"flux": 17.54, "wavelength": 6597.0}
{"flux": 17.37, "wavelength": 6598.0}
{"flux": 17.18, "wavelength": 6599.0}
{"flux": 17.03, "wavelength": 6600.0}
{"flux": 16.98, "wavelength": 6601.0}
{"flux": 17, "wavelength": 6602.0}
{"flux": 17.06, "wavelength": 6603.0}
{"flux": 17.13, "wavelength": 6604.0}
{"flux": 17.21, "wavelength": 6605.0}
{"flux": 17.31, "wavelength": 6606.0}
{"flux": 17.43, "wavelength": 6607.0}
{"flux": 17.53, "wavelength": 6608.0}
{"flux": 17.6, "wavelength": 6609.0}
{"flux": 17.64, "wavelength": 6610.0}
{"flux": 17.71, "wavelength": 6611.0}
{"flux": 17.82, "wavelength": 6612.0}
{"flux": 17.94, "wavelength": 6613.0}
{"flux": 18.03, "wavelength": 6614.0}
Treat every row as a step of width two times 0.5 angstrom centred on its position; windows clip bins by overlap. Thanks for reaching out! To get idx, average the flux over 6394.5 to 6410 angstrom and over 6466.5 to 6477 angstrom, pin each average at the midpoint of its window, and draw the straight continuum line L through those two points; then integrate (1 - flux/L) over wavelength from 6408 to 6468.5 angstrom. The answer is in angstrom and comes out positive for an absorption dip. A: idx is 3.0 angstrom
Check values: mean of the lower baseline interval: 19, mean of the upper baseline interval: 16.7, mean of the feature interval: 16.9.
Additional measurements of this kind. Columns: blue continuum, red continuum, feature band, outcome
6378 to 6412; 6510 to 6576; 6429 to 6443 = 0.6 angstrom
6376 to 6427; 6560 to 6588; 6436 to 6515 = 4.0 angstrom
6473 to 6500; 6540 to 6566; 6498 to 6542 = 1.2 angstrom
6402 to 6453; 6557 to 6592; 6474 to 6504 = -0.6 angstrom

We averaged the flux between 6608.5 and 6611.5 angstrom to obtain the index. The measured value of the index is 17.7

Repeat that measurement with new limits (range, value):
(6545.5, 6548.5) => 18.7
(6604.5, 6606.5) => 17.3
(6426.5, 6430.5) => 17.9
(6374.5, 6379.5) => 17.4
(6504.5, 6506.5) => 18.5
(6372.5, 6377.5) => 17.9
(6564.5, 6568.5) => 18.7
